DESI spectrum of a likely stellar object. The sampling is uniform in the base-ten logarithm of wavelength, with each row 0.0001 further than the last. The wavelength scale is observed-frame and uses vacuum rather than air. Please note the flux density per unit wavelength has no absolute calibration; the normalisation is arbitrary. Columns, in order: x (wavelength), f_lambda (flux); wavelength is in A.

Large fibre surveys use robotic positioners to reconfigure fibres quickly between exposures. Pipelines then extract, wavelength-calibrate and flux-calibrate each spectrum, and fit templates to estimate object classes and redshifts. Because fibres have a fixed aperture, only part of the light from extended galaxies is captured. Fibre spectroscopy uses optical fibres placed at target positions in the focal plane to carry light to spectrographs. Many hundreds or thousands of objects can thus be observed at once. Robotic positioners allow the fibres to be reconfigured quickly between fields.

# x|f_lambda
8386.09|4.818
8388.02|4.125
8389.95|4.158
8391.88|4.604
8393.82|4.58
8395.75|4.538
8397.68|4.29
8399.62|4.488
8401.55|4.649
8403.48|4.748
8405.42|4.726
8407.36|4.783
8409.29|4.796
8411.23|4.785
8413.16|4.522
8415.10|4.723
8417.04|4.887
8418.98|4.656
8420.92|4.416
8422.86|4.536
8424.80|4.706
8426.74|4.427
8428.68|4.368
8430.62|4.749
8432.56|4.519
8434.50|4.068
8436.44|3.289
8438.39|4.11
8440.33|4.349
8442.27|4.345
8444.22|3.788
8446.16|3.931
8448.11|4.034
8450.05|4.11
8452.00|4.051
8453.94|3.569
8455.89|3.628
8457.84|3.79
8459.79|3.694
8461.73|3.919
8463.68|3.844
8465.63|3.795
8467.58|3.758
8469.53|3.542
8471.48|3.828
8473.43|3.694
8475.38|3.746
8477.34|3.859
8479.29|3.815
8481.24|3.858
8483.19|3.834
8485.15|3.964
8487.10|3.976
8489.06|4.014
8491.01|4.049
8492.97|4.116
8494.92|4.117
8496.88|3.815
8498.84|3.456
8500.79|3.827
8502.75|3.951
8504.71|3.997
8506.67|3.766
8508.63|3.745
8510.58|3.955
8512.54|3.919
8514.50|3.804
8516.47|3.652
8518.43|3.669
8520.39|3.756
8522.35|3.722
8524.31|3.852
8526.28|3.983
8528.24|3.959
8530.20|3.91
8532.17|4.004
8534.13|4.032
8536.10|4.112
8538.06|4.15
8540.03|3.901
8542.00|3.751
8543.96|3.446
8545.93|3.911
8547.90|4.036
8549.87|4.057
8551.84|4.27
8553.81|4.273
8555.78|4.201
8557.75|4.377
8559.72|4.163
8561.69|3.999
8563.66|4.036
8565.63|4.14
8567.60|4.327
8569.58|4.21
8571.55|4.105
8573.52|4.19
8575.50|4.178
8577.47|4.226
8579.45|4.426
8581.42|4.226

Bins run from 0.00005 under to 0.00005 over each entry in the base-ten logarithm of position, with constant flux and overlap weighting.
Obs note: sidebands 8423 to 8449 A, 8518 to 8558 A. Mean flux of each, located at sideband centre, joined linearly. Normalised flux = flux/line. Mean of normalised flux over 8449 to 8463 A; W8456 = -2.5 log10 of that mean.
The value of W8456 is 0.09 mag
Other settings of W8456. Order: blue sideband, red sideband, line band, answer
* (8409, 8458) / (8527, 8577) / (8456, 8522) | 0.095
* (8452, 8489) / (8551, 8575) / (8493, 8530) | 0.036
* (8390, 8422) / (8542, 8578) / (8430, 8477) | 0.143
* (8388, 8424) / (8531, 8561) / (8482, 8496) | 0.069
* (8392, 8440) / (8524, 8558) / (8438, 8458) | 0.106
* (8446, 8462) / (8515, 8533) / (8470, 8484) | 0.014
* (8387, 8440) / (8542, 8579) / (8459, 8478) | 0.156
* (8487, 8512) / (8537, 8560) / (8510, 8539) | 0.021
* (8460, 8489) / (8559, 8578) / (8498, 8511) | 0.032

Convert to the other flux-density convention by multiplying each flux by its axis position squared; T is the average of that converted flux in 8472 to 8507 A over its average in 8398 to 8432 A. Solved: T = 0.85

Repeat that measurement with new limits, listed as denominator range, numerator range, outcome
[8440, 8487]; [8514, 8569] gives 1.05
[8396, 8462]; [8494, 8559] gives 0.93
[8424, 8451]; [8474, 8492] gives 0.94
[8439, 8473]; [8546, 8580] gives 1.10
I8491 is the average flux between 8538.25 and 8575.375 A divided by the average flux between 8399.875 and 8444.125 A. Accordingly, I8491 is 0.9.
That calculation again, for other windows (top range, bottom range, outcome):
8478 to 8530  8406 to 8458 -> 0.90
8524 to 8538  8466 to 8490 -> 1.05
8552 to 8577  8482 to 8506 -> 1.07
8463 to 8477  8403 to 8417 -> 0.79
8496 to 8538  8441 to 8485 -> 1.00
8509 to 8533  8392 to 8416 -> 0.83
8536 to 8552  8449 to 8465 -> 1.03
